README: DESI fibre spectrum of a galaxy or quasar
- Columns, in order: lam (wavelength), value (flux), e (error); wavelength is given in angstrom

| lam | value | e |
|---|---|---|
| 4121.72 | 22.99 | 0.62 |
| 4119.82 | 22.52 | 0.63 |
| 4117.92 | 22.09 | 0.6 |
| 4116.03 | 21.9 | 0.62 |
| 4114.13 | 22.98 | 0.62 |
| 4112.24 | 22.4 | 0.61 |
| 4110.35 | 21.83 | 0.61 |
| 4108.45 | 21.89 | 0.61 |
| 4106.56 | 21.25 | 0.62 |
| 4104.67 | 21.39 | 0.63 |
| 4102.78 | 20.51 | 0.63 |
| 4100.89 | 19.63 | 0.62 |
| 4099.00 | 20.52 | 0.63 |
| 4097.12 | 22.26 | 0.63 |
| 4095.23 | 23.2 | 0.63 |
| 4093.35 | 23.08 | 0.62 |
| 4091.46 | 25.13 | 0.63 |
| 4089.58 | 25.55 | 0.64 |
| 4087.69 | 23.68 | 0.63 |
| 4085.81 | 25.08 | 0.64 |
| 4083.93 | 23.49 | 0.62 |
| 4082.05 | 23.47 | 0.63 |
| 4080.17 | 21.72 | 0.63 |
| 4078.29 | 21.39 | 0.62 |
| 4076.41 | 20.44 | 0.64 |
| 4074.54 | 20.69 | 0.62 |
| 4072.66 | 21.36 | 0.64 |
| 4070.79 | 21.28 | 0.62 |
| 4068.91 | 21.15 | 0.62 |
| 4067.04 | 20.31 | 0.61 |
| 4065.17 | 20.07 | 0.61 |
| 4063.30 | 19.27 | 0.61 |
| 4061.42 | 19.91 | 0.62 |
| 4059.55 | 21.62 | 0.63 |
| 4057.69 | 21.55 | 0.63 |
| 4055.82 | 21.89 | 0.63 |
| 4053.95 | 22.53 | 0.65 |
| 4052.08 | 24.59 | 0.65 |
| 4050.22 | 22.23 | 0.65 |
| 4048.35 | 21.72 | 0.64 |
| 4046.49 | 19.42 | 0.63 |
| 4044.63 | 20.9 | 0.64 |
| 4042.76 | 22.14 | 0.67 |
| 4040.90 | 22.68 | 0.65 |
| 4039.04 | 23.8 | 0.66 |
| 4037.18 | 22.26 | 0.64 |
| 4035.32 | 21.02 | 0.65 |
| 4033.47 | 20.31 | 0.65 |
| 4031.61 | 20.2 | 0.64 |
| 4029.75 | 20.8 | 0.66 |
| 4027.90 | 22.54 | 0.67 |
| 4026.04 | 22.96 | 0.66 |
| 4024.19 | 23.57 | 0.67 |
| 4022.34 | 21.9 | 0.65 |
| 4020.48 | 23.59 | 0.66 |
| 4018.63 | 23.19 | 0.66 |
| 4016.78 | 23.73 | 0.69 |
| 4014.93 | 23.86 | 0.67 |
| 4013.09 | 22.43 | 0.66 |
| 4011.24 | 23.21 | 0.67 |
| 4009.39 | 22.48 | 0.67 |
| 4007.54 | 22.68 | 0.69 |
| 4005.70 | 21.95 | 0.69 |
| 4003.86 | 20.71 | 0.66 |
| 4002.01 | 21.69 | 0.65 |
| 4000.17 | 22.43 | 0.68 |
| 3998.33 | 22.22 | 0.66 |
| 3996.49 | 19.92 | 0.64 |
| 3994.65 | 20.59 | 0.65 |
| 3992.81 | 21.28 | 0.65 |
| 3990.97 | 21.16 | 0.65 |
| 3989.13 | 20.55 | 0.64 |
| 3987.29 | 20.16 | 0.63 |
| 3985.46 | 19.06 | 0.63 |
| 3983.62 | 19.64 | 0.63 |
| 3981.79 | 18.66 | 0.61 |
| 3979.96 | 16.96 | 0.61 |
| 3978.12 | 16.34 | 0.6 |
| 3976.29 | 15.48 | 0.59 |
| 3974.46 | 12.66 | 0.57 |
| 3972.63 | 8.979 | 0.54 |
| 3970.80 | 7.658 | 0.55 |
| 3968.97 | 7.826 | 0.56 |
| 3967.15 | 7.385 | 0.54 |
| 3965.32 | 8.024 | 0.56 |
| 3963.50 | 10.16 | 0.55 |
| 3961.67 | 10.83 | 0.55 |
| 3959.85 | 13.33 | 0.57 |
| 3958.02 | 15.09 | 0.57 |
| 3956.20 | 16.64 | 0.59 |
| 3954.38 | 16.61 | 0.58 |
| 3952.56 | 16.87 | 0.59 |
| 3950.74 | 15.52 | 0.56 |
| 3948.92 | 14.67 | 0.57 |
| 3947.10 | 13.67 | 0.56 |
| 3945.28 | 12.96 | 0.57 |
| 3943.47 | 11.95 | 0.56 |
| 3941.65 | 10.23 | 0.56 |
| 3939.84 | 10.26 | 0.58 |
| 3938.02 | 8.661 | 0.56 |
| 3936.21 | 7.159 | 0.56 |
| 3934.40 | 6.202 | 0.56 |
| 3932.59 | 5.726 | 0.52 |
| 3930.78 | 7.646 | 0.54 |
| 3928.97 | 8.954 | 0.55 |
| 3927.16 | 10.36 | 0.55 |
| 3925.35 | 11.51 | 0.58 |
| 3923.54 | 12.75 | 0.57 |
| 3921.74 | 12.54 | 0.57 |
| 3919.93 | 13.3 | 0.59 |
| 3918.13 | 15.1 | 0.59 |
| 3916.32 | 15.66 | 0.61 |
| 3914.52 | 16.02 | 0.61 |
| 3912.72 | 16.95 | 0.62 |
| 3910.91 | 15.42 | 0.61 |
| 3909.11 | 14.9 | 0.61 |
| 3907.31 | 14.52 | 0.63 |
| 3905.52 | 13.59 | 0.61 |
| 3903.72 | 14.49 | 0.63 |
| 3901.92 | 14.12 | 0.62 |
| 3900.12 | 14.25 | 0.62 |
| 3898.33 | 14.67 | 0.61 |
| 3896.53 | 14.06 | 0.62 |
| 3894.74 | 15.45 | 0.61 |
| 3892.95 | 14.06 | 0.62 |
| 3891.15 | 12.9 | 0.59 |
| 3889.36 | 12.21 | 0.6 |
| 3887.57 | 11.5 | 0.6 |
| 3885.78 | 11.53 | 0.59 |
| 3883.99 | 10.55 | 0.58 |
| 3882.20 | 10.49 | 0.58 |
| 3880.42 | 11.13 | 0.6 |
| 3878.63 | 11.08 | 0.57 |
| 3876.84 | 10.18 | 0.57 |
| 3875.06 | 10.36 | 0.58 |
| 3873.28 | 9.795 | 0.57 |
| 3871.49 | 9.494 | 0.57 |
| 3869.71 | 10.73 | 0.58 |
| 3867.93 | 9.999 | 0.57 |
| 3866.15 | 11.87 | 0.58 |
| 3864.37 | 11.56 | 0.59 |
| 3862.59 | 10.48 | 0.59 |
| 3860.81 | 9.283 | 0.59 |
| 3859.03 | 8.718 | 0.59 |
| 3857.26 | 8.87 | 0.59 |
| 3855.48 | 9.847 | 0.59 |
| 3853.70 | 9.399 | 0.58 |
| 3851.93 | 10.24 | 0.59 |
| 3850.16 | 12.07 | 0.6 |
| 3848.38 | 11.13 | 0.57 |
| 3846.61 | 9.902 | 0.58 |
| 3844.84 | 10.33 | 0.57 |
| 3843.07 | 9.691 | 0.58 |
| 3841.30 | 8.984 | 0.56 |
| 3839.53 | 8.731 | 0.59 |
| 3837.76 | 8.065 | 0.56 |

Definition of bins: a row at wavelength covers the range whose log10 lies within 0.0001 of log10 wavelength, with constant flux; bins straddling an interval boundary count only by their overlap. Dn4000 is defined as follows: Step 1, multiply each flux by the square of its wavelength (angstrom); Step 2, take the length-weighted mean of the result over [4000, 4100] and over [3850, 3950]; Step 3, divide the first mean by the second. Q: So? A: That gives 2.04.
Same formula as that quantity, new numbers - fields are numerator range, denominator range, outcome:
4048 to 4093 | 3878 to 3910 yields 1.84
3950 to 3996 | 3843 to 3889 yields 1.54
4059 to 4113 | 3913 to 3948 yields 2.11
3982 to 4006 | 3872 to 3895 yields 1.91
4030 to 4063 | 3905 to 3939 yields 1.93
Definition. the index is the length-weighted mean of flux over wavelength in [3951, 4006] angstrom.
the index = 16.3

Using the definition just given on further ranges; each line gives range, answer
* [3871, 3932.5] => 12.6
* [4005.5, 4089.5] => 22.1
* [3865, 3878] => 10.4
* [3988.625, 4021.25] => 22.1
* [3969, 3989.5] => 15.5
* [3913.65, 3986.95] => 12.5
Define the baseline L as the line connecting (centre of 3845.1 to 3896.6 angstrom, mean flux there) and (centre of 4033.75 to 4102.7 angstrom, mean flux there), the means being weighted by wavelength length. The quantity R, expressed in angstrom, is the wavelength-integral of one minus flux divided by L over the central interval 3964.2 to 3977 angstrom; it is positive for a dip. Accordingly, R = 5.4 angstrom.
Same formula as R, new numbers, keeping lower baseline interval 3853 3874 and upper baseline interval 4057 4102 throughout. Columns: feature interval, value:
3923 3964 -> 8.0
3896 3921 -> -4.6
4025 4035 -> -1.1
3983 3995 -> -2.4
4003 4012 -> -2.1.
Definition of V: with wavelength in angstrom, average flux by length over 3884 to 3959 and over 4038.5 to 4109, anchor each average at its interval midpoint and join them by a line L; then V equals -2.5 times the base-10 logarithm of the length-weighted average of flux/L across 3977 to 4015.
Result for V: -0.195 mag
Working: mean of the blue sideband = 12.9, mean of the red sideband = 21.9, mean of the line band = 20.8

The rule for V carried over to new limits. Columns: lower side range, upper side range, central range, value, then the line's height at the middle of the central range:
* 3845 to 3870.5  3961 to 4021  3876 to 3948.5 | 0.09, 13.5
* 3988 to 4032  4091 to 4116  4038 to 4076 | 0.03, 22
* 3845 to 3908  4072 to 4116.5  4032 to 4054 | -0.11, 19.8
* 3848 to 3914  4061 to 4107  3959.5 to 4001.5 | 0.08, 16.8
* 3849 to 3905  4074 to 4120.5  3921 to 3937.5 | 0.46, 14.1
